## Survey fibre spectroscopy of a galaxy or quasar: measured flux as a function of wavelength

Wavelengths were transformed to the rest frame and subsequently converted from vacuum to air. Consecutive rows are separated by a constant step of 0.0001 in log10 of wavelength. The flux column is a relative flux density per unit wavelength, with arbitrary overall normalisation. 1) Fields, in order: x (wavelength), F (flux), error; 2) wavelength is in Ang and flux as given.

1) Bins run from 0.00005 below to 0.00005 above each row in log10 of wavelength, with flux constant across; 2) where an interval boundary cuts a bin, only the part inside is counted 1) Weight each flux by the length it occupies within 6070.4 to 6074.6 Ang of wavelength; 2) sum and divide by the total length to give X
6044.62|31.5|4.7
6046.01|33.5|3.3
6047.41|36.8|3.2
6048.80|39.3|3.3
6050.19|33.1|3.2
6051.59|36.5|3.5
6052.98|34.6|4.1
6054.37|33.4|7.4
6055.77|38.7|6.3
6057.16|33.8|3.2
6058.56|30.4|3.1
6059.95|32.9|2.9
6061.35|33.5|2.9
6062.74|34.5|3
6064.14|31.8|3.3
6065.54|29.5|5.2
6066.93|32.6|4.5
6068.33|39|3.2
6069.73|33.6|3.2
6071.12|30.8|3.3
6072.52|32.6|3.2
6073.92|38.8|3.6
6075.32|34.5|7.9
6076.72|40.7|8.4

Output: 34.1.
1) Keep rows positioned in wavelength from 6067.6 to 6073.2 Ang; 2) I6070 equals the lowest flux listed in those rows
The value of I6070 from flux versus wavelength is 30.8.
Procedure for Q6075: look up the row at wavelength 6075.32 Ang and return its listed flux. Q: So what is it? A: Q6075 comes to 34.5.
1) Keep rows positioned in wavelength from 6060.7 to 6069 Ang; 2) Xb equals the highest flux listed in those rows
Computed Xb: 39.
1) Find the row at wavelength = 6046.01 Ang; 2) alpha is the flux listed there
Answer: 33.5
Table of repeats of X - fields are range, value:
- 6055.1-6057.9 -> 36.1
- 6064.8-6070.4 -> 33.7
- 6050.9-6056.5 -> 35.8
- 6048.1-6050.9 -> 36.2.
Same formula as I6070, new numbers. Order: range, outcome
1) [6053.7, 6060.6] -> 30.4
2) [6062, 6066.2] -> 29.5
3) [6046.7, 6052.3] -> 33.1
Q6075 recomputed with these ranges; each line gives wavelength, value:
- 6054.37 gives 33.4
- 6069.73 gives 33.6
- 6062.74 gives 34.5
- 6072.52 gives 32.6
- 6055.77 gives 38.7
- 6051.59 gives 36.5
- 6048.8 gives 39.3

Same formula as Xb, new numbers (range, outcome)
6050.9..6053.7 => 36.5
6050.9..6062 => 38.7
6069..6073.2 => 33.6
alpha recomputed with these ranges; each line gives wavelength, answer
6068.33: 39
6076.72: 40.7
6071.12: 30.8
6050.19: 33.1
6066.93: 32.6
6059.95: 32.9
